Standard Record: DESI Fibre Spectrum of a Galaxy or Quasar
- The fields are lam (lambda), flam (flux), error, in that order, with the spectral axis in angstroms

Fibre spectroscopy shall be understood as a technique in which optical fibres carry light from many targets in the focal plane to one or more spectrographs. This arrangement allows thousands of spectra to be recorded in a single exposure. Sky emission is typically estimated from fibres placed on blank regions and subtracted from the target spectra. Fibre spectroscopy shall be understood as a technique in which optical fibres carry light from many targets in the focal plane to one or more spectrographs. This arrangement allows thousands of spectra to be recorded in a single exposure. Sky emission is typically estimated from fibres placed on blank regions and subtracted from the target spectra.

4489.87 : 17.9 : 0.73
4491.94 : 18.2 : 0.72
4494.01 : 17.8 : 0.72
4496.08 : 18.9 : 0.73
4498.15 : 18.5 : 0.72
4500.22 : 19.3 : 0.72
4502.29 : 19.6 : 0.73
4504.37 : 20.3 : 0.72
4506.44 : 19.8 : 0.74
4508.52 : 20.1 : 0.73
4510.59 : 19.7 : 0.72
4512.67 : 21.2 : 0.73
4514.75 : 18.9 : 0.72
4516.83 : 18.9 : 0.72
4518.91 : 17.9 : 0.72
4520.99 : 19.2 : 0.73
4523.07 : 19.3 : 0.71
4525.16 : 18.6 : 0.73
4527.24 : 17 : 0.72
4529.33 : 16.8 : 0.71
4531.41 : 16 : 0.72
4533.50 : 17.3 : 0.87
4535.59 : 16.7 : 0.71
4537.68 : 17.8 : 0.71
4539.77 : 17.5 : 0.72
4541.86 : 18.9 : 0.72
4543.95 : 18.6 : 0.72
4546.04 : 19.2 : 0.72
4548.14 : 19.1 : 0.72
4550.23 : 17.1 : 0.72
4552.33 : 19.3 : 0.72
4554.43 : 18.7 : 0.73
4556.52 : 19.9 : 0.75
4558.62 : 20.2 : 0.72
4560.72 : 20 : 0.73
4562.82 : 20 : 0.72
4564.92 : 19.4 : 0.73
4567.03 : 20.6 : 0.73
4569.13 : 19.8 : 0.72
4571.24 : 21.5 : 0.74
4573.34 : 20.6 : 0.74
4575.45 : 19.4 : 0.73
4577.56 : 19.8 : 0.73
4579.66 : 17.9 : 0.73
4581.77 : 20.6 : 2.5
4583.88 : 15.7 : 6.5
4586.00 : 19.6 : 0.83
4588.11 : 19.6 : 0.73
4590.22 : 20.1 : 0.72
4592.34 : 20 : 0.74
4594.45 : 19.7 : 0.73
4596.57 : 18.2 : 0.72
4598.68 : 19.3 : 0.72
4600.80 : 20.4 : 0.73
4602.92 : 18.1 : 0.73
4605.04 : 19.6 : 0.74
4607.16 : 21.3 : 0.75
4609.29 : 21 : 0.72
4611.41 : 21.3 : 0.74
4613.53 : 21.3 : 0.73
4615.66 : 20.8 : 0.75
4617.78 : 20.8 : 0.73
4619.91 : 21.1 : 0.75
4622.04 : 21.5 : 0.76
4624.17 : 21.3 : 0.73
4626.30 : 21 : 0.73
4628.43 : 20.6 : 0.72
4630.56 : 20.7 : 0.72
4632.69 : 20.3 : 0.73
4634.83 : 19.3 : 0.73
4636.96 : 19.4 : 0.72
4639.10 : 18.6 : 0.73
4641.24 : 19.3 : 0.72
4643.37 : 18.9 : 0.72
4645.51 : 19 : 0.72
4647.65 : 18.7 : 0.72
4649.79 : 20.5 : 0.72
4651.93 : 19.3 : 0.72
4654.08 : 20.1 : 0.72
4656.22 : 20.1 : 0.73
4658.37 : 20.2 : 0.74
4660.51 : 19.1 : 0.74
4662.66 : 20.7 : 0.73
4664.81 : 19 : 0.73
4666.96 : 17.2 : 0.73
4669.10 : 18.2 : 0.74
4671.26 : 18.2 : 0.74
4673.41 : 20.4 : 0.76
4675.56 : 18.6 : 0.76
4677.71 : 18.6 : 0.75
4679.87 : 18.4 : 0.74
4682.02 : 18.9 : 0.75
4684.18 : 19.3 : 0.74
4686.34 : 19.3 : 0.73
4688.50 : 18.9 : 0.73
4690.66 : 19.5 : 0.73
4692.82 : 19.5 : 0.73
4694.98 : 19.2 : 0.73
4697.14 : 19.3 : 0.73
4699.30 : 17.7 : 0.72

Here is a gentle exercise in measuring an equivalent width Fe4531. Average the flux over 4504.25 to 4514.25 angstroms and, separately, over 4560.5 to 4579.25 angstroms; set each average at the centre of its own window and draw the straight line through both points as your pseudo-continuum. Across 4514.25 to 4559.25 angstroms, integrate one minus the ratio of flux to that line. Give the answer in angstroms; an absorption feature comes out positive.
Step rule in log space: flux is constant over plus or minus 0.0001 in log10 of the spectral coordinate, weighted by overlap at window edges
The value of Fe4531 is 4.1 angstroms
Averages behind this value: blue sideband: 20.1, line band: 18.3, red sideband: 20.1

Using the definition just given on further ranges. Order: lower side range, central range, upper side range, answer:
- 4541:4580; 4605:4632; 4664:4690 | -2.6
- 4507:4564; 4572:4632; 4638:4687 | -3.6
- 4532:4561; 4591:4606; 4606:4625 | 0.8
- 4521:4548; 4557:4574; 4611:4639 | -1.3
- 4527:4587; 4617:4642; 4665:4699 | -2.0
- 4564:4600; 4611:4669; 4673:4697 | -2.0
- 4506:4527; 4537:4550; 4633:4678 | 0.5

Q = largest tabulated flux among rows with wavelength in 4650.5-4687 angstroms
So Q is 20.7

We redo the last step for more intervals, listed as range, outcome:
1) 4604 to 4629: 21.5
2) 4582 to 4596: 20.1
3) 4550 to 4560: 20.2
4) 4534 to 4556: 19.3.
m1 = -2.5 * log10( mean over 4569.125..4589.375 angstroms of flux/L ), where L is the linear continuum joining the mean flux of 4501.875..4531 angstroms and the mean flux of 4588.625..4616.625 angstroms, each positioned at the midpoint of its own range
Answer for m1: 0.02 mag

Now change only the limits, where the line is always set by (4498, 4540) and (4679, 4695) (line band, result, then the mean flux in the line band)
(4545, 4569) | -0.04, 19.4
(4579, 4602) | -0.02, 19.2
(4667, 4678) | 0.02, 18.7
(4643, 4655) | -0.02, 19.4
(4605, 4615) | -0.12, 21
